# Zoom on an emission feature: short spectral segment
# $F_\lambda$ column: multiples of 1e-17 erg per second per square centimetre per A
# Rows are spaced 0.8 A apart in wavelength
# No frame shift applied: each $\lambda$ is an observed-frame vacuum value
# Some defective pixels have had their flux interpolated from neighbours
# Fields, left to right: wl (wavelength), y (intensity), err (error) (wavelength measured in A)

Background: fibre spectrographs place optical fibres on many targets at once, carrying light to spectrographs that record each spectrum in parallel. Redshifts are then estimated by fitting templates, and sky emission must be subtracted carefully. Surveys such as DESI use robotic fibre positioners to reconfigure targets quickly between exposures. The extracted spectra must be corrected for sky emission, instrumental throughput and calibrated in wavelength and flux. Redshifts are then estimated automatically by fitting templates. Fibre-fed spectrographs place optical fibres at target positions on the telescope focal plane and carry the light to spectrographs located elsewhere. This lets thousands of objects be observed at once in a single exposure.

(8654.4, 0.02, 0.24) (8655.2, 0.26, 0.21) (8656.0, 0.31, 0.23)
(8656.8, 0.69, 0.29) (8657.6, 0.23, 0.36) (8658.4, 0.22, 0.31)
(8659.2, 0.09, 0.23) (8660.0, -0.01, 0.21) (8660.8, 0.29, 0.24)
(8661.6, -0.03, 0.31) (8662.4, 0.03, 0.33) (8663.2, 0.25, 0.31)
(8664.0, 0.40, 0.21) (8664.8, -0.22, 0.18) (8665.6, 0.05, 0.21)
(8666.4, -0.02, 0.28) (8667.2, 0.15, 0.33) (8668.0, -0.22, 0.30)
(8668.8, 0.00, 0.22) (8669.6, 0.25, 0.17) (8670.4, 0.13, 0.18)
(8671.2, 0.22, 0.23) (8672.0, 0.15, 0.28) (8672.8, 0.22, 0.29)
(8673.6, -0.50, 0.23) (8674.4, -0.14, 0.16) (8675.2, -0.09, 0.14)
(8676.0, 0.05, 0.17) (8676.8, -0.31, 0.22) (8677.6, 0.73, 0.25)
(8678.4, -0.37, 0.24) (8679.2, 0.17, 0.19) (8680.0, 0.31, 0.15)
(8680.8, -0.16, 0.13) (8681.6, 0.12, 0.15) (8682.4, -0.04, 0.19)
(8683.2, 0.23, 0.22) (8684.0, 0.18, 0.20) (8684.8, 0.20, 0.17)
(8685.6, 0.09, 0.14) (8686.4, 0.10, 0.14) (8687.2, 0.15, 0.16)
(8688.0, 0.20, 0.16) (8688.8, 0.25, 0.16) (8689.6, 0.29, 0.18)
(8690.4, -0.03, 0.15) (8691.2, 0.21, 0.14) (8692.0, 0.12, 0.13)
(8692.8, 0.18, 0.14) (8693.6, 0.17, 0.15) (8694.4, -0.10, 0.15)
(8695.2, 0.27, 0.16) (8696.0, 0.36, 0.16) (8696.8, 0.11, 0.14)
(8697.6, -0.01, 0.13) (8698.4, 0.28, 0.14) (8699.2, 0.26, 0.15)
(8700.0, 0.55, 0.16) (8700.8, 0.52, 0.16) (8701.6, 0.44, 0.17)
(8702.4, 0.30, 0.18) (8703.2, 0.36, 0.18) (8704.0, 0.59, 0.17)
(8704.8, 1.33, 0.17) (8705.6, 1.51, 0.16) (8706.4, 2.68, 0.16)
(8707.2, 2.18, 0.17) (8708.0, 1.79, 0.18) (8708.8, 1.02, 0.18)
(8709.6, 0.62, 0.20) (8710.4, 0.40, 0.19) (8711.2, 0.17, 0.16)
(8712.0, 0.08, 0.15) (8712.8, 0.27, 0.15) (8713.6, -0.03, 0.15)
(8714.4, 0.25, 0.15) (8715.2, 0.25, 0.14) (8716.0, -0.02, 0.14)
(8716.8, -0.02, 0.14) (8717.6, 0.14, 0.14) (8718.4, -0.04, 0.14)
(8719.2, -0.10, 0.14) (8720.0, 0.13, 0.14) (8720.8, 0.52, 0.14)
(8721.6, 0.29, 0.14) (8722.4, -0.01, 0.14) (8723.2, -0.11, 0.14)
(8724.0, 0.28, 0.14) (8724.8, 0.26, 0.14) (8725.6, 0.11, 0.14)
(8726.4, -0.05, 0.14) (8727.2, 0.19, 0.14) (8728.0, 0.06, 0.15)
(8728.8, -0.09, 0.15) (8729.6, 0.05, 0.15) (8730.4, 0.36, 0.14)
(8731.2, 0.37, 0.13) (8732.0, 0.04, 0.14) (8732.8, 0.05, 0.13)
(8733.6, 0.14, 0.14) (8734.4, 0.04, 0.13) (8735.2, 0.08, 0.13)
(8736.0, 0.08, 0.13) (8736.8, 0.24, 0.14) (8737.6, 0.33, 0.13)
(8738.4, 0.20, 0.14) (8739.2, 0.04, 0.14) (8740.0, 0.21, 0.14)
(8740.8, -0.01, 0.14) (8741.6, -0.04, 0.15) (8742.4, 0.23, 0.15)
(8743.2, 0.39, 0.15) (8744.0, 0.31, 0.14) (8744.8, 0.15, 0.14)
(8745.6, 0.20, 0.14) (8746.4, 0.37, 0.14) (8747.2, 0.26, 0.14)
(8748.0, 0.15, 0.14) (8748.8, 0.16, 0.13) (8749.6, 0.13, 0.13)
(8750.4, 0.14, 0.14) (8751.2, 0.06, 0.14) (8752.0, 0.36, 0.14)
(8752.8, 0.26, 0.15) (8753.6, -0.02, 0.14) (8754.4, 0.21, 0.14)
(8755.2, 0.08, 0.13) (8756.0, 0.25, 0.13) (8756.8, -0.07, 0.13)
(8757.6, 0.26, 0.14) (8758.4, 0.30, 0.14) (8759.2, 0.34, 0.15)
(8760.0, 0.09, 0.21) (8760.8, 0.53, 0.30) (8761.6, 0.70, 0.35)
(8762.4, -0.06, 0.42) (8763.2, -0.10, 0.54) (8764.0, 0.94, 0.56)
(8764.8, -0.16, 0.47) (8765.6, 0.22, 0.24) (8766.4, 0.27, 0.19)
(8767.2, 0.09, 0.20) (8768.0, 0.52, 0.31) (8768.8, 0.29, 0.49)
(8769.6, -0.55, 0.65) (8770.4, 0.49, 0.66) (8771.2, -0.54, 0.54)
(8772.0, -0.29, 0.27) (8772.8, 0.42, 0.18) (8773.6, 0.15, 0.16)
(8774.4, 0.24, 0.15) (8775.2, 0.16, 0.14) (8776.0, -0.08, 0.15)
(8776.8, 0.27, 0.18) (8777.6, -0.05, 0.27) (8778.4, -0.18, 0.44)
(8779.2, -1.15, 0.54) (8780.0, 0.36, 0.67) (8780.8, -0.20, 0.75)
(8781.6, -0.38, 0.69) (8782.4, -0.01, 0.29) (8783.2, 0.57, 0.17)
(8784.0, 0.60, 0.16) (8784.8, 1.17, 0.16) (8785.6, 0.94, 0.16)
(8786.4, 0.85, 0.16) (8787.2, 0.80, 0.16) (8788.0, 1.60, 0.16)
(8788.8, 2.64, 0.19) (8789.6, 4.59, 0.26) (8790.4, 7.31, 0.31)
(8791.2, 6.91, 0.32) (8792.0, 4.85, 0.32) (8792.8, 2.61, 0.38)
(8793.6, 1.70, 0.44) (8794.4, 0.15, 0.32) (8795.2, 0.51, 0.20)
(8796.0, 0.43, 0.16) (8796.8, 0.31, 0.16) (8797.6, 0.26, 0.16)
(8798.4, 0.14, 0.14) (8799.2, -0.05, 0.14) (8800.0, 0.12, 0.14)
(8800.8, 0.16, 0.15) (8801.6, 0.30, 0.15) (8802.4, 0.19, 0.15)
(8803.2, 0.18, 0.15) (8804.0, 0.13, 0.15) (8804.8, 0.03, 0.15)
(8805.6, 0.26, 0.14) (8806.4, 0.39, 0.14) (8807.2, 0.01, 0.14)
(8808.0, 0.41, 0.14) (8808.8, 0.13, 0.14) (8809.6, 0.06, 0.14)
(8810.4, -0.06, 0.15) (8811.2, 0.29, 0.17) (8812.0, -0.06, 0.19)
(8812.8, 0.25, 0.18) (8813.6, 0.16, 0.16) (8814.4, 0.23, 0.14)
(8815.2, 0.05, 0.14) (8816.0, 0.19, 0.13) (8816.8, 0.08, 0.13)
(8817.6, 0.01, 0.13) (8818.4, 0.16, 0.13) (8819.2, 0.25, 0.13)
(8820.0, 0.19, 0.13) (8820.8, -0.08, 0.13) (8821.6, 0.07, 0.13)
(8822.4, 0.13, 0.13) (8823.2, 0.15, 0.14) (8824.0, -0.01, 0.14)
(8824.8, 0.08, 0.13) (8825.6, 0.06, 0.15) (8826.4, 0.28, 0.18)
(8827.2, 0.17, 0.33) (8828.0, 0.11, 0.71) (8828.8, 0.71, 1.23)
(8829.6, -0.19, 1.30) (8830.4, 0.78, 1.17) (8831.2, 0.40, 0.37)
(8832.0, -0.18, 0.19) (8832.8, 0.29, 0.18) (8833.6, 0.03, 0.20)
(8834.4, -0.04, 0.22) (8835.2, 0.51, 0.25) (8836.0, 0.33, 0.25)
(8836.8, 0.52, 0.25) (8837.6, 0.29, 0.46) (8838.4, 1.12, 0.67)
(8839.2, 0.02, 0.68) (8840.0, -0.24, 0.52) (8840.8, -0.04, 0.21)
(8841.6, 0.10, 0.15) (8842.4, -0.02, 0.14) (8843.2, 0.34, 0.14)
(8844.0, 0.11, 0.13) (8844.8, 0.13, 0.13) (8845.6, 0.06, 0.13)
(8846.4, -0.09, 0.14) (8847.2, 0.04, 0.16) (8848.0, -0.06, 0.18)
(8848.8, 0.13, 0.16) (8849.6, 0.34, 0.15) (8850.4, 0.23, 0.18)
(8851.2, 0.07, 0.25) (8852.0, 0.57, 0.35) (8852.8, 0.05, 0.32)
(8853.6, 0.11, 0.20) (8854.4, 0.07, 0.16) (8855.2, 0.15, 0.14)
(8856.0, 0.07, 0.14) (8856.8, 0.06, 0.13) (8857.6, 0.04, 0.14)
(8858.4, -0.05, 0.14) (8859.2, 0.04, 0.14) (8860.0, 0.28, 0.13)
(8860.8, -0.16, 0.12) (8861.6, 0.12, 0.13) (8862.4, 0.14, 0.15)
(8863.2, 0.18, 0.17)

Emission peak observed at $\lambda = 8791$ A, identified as [O III]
